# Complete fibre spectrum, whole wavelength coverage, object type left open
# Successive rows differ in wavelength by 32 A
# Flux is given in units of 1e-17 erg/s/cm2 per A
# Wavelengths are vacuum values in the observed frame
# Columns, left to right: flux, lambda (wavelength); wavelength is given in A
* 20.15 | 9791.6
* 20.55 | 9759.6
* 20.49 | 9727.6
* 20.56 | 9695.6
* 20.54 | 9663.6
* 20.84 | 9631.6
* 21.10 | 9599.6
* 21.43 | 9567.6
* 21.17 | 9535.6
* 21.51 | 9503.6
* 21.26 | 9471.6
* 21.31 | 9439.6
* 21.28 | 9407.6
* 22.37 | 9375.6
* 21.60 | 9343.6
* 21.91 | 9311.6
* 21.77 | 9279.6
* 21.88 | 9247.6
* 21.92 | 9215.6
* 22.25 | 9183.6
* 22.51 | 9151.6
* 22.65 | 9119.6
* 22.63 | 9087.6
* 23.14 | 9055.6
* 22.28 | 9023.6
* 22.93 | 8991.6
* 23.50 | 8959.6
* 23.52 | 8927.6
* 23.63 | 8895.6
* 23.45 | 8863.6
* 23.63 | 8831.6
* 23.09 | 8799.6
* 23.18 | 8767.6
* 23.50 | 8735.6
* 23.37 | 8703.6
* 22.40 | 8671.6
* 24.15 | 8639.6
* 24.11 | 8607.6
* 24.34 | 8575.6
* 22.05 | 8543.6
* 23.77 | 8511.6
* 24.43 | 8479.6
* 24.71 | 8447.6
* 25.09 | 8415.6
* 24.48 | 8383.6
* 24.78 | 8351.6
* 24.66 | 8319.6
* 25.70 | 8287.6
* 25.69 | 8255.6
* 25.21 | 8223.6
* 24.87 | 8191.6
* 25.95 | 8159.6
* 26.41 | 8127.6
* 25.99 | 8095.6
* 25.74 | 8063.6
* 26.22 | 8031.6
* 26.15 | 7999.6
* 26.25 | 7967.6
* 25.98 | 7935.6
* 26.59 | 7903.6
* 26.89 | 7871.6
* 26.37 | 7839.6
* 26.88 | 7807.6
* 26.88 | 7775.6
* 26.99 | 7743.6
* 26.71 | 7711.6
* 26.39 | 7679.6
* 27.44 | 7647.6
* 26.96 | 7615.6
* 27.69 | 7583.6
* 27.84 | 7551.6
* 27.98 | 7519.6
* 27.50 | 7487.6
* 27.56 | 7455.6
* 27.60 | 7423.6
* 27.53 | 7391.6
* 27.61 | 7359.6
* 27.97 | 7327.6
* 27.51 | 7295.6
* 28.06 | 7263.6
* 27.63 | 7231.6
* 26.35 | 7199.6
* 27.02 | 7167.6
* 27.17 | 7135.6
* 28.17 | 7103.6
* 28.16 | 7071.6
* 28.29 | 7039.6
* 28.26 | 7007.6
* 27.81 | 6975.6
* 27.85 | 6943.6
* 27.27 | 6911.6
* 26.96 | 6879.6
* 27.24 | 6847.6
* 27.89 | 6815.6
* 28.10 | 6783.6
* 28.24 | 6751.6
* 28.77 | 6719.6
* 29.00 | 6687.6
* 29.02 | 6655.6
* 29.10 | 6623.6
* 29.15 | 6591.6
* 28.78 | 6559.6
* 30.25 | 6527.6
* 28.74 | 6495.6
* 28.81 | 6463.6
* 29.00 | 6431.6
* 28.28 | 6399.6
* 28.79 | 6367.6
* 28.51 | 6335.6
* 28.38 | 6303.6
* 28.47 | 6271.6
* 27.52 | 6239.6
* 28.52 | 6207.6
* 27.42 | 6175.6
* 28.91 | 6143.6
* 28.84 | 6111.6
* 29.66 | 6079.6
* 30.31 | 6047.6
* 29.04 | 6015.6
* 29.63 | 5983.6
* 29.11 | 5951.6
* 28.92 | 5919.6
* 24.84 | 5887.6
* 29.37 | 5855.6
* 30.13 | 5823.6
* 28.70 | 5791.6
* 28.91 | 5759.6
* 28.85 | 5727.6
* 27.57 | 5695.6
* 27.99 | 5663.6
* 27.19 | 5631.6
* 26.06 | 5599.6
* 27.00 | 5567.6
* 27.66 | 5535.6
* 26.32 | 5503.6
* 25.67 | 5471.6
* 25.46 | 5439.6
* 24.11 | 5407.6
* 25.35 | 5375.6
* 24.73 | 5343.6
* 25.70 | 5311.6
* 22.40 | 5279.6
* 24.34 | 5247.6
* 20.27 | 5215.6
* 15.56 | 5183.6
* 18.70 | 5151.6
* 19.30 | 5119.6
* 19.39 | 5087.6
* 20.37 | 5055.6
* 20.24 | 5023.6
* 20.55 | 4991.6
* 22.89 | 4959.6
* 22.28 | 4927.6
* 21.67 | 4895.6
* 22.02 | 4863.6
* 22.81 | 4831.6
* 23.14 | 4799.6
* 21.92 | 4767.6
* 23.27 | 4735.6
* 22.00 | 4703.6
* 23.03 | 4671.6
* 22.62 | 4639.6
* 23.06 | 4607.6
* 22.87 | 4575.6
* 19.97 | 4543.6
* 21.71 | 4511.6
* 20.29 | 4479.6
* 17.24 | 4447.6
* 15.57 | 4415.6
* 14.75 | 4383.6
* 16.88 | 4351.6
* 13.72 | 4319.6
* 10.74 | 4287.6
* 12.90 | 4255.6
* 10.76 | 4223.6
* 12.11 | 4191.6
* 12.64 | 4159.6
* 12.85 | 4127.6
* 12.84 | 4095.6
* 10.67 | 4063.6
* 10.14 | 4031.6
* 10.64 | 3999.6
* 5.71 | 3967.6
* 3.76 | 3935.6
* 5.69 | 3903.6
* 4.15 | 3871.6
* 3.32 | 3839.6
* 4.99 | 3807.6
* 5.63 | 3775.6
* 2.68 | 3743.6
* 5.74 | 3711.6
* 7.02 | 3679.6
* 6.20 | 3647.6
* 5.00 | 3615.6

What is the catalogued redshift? 0.000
